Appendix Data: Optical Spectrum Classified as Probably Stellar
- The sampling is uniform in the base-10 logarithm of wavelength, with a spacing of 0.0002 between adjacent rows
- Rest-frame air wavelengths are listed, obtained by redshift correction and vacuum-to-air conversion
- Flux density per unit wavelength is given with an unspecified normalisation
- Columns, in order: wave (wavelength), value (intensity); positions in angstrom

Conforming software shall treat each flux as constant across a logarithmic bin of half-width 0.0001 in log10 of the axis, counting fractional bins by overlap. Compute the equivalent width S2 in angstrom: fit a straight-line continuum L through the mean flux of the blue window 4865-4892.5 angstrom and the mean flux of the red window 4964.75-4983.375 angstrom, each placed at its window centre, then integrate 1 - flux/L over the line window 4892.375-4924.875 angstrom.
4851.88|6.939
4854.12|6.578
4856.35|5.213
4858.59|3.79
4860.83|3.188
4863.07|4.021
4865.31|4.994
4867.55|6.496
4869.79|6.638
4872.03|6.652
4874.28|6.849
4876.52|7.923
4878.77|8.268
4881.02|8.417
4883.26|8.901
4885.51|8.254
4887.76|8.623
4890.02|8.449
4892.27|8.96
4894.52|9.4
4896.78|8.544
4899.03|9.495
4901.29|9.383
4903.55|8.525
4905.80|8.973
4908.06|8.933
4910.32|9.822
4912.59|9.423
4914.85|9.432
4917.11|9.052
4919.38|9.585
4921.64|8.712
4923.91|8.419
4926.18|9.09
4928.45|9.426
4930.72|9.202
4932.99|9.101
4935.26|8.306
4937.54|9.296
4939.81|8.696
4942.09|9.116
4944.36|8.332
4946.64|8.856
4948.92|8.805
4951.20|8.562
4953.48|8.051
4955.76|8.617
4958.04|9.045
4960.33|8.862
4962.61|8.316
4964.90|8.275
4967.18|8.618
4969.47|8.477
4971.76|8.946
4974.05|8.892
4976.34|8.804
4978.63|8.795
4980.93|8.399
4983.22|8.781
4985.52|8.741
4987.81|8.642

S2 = -4.6 angstrom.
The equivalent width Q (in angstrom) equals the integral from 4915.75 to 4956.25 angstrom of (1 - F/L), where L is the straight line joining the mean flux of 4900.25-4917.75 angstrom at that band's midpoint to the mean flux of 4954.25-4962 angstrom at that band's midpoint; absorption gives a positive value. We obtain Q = 0.5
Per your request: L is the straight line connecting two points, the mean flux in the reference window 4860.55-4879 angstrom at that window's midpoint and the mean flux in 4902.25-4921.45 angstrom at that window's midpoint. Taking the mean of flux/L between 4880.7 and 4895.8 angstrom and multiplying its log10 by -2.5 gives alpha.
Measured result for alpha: -0.168 mag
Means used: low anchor 6.15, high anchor 9.2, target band 8.73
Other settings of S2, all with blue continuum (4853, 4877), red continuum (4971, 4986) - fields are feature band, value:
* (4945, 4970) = -1.3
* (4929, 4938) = -1.8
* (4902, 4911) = -3.0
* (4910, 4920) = -3.5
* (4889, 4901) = -4.8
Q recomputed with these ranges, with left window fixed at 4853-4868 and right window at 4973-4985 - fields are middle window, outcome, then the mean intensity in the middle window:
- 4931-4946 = -2.92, 8.83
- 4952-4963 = -0.79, 8.6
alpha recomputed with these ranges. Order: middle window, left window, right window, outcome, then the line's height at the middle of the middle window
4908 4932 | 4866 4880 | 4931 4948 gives -0.11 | 8.32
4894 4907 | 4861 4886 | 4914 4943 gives -0.14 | 7.93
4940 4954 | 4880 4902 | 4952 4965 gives -0.01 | 8.6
